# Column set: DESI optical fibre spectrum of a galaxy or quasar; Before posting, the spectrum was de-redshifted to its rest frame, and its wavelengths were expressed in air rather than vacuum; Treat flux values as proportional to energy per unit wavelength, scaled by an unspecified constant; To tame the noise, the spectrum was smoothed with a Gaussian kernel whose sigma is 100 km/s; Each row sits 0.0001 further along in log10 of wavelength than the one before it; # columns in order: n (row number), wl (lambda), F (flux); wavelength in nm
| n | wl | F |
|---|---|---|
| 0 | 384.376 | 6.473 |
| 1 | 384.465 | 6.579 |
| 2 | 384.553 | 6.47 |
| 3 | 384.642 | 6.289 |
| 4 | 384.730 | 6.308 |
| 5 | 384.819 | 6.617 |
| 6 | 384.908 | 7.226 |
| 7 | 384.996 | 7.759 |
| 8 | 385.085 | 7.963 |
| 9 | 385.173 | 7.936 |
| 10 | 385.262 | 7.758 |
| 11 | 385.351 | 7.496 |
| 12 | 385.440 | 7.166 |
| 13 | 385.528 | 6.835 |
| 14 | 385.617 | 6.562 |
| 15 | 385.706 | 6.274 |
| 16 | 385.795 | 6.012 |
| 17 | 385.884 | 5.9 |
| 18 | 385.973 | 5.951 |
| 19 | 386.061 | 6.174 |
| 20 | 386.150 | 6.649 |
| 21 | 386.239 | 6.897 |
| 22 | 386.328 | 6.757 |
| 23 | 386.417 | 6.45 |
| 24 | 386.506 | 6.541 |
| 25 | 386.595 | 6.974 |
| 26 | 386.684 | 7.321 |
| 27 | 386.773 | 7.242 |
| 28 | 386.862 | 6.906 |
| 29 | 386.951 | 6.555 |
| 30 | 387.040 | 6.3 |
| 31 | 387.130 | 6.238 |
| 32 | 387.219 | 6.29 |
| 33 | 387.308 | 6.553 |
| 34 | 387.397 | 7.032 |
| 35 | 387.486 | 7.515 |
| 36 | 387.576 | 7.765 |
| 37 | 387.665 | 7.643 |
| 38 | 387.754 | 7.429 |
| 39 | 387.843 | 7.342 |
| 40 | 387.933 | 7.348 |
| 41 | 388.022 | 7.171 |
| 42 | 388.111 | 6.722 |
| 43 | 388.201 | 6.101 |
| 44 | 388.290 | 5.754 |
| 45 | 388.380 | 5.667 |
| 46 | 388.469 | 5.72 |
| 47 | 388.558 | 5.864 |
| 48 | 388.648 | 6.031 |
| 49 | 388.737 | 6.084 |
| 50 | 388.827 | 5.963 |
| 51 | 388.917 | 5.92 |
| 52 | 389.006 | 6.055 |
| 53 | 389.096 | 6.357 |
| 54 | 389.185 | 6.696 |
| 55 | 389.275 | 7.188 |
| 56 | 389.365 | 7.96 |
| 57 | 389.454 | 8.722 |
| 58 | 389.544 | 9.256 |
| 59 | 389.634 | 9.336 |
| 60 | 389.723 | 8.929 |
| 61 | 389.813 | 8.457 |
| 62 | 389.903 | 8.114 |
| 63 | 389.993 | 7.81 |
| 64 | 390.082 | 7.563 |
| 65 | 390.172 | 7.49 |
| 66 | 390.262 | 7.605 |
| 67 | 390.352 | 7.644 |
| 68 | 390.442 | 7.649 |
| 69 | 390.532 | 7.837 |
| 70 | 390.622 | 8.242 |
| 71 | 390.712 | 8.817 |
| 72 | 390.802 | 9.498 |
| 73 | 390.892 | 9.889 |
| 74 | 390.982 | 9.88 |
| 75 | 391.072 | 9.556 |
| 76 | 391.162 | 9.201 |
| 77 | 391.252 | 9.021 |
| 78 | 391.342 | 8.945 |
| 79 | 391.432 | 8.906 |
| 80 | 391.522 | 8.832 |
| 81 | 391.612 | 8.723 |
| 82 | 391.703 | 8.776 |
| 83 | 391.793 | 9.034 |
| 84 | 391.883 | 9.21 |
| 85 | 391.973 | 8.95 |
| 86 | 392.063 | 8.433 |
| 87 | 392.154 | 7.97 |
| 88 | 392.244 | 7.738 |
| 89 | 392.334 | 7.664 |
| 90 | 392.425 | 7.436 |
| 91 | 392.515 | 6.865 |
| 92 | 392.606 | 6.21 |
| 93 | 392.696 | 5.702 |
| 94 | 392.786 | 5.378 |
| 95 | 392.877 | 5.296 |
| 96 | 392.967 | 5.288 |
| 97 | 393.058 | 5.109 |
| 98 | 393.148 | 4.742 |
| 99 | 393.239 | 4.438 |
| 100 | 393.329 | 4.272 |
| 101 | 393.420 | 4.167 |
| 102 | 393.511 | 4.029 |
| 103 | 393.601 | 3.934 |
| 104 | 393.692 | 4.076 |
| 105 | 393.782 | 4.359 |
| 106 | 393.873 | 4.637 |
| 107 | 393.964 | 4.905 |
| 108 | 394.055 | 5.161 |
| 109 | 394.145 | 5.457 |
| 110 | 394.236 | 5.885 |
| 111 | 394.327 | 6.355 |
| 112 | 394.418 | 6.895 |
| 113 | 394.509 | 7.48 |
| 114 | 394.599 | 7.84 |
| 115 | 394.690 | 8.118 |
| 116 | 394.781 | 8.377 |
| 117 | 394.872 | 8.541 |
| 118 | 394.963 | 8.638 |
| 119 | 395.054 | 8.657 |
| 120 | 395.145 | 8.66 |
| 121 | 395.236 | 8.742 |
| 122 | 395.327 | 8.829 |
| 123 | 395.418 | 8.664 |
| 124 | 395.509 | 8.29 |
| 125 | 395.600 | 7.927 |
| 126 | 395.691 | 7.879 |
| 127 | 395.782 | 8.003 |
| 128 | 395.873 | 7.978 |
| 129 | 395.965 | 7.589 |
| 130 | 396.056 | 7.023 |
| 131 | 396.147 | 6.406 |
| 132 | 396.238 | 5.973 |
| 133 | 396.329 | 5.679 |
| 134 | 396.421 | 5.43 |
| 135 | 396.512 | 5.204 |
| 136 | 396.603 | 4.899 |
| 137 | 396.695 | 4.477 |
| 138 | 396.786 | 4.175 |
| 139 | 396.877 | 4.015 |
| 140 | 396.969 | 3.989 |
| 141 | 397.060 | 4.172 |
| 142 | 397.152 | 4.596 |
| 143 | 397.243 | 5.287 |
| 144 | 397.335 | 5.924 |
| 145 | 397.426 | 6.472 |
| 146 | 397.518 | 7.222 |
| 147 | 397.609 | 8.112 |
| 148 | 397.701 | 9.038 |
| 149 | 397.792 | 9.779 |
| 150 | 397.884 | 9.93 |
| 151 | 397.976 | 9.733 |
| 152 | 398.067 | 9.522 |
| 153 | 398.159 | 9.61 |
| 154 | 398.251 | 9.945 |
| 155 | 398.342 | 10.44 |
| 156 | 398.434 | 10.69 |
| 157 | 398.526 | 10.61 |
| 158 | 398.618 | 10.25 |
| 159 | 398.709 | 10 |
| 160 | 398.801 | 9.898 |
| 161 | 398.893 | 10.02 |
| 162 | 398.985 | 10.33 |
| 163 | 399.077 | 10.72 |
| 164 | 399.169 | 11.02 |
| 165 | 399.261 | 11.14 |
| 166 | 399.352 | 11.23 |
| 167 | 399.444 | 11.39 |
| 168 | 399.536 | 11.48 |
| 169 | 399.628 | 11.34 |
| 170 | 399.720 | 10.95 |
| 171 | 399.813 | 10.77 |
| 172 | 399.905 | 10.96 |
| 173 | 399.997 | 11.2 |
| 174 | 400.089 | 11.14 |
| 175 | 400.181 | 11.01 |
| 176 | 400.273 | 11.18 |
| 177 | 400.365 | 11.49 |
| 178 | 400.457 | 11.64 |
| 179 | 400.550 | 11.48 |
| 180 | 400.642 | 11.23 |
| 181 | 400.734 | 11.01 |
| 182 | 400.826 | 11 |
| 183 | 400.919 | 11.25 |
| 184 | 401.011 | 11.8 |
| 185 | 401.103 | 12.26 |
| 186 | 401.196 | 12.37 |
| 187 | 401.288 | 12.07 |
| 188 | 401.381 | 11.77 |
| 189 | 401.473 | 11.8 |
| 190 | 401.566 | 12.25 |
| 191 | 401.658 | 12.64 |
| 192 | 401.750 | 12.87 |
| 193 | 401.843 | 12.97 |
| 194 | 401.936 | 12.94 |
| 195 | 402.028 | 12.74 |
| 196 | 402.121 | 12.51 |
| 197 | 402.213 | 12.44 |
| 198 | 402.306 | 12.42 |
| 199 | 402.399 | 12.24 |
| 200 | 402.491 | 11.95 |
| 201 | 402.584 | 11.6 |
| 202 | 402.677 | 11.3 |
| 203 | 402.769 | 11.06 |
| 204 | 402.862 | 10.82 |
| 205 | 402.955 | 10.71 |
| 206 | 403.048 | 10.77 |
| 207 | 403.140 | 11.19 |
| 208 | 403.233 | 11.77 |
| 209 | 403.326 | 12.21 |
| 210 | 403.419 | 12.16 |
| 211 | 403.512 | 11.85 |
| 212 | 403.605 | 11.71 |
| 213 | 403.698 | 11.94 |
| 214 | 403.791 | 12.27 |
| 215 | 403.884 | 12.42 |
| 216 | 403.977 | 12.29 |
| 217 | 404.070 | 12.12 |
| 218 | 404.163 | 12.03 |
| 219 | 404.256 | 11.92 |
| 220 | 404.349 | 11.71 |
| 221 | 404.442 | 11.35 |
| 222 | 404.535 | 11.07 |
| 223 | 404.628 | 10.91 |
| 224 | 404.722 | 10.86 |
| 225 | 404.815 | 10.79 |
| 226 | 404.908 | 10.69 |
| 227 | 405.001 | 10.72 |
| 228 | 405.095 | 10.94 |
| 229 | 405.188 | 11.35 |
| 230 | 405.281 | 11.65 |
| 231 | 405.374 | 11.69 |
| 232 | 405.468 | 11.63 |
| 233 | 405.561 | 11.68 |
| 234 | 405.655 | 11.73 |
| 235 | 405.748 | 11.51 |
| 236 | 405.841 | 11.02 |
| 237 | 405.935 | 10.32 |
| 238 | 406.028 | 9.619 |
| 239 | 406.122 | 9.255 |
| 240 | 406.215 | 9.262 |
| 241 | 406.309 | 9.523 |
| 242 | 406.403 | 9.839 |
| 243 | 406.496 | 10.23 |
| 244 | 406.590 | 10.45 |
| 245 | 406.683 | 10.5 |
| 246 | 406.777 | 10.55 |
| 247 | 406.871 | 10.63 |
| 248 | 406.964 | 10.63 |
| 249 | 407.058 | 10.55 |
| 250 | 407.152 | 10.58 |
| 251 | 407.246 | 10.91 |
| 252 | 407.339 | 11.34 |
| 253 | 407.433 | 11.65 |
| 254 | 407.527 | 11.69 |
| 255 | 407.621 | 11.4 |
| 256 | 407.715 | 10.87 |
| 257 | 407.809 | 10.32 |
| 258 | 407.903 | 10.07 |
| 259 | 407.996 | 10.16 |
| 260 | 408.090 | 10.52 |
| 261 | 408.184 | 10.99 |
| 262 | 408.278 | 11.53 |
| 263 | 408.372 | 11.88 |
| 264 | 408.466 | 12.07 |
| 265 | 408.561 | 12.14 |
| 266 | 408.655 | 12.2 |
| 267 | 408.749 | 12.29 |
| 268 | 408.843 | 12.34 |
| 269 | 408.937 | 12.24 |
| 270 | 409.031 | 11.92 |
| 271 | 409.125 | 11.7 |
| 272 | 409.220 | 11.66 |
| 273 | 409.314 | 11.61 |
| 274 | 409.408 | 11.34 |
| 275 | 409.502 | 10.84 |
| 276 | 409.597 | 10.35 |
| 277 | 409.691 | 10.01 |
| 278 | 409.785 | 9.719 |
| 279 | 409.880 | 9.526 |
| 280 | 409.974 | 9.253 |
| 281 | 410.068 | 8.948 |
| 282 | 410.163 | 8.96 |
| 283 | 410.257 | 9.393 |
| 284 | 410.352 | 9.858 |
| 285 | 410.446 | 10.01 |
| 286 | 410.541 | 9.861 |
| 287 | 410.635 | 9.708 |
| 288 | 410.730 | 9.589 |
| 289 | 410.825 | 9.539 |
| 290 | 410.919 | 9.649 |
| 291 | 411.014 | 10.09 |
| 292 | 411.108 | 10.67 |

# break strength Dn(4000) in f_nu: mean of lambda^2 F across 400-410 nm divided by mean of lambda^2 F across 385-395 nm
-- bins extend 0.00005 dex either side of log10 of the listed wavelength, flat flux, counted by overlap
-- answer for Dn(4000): 1.7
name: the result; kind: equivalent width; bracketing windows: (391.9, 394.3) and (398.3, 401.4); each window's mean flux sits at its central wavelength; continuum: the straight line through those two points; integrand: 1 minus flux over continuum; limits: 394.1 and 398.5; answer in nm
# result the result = 0.44 nm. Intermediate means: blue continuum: 5.74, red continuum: 11.1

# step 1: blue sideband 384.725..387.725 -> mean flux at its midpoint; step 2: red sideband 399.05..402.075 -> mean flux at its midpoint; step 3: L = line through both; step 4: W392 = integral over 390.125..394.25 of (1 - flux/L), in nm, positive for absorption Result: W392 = 0.81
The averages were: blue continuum 6.88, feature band 7.02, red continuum 11.6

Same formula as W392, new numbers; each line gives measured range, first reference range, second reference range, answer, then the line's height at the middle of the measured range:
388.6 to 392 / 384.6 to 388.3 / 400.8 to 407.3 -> -0.122 nm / 7.86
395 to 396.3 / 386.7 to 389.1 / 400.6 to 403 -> 0.227 nm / 9.56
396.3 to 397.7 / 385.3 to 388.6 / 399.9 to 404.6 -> 0.644 nm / 10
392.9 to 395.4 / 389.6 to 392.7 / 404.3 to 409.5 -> 0.753 nm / 8.88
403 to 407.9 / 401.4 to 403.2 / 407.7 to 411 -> 0.117 nm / 11.4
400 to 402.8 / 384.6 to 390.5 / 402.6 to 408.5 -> -0.474 nm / 10.2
